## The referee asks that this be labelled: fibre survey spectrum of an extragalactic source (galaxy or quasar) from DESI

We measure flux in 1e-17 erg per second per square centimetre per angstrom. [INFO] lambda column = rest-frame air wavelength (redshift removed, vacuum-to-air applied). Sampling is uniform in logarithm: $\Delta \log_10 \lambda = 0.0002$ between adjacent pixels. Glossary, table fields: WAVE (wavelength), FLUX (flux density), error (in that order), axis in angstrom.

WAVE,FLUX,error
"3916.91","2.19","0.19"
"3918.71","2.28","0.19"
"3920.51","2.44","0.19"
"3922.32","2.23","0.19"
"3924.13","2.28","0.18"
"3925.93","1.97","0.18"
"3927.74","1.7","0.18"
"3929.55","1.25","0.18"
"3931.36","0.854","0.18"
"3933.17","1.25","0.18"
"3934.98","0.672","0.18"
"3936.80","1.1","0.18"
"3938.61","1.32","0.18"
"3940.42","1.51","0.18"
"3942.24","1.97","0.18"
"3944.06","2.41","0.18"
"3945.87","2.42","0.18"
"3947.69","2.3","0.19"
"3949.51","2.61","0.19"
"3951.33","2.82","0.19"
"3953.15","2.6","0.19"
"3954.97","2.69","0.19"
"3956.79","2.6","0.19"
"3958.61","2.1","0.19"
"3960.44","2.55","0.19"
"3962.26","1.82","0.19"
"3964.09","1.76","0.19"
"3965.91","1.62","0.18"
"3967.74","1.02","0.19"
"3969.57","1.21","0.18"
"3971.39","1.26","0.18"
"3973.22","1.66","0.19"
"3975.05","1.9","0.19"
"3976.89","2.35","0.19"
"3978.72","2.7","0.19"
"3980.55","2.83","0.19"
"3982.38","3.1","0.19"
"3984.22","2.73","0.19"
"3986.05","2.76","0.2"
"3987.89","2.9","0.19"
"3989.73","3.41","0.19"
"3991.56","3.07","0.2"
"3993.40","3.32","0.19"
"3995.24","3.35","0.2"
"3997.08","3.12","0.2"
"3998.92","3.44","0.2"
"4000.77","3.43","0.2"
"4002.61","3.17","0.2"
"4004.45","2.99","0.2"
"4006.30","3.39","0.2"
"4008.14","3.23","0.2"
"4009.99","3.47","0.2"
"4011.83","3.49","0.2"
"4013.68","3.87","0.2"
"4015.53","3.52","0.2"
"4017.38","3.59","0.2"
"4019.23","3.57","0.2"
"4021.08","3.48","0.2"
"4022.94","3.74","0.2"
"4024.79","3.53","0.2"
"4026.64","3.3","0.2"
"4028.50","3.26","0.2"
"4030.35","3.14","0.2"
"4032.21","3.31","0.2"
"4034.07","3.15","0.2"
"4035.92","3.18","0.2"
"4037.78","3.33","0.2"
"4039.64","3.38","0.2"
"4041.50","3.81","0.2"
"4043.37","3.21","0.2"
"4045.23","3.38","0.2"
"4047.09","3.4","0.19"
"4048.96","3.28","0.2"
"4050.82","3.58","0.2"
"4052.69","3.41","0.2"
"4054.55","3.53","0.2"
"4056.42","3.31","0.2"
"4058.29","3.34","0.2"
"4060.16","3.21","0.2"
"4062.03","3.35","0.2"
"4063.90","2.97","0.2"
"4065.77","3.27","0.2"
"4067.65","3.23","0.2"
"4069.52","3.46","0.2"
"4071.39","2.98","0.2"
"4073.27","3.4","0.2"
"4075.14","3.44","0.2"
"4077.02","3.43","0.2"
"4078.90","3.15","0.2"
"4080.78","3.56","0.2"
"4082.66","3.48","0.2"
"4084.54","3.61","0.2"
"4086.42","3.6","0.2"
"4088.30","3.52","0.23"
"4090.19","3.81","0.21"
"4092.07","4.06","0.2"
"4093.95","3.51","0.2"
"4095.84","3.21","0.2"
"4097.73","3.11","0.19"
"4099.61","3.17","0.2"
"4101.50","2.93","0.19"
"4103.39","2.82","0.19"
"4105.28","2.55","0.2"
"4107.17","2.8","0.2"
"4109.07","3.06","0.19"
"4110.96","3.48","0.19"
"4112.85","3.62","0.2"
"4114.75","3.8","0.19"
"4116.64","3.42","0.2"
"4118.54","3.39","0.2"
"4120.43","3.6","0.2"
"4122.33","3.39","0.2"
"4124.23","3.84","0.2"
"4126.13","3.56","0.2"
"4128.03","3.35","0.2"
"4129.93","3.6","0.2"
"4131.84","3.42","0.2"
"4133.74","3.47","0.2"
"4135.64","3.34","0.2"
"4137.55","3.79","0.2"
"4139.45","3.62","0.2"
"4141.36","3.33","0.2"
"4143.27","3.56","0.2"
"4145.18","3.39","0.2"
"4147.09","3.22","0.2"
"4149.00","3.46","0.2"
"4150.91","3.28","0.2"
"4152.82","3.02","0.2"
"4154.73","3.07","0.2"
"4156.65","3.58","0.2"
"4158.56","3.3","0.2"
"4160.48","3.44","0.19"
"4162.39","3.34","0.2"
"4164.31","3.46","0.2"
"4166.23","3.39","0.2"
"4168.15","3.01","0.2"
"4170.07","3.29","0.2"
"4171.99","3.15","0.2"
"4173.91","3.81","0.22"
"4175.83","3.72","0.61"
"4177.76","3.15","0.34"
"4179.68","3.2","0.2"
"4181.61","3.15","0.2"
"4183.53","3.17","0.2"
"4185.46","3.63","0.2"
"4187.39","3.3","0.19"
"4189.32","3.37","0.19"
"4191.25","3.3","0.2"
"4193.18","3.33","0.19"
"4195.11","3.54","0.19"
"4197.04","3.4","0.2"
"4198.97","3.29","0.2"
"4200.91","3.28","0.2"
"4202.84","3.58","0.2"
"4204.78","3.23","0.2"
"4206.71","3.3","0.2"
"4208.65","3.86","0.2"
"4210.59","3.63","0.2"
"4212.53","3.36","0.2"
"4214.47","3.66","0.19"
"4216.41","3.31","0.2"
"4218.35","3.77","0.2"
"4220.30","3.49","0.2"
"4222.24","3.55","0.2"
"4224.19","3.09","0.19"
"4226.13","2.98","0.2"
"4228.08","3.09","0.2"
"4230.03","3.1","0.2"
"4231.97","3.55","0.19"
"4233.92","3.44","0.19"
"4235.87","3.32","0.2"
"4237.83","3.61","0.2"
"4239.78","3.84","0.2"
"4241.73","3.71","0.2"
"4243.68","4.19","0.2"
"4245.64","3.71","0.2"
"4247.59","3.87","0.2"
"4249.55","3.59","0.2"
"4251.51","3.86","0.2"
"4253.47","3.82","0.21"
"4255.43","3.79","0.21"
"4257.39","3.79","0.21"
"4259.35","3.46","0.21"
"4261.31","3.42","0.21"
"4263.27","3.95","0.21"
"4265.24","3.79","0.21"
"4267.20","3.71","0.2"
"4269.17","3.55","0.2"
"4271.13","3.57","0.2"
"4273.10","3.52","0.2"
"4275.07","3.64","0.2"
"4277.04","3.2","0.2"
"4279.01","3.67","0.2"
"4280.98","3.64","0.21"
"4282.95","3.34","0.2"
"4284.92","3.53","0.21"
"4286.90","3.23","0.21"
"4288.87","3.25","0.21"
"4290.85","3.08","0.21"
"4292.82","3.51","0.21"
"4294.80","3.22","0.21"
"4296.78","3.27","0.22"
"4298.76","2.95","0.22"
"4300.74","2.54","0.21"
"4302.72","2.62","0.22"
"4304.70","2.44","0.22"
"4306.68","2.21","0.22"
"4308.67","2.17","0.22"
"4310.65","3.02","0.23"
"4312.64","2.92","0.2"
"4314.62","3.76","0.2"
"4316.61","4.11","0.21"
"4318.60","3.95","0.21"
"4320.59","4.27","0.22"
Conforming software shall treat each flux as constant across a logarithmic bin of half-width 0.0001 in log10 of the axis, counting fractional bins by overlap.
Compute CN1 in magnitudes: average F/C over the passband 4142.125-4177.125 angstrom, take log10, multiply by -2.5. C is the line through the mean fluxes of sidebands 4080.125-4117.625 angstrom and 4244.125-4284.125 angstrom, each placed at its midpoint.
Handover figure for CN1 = 0.03 mag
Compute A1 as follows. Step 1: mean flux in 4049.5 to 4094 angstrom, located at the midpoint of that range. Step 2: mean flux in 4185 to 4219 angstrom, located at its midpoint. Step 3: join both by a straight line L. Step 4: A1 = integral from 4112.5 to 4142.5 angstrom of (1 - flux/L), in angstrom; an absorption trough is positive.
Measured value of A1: -0.9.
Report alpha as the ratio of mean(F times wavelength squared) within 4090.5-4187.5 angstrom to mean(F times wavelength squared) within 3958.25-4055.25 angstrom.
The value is 1.2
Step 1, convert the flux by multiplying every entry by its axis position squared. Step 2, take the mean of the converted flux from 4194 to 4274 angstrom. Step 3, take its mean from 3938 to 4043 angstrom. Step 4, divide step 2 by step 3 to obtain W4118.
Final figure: 1.4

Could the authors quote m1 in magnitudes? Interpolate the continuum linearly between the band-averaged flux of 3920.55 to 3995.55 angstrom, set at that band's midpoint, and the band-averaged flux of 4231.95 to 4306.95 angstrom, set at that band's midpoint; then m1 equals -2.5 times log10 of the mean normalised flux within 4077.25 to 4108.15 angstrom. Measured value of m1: -0.22 mag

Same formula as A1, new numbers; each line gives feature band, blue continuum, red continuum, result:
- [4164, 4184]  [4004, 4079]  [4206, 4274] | 1.10 angstrom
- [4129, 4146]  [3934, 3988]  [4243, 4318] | -4.18 angstrom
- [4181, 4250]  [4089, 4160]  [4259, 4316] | -3.26 angstrom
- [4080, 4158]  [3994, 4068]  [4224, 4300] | 0.52 angstrom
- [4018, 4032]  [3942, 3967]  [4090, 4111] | -3.62 angstrom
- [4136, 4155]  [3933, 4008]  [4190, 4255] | -1.31 angstrom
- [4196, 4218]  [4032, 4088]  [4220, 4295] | 0.22 angstrom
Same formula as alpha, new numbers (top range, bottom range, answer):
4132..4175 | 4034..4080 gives 1.06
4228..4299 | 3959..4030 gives 1.41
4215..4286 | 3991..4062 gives 1.18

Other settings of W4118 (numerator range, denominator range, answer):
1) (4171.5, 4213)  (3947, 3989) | 1.68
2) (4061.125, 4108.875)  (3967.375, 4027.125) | 1.15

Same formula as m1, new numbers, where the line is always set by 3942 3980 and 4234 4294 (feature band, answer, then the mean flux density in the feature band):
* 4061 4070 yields -0.23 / 3.25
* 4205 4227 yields -0.03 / 3.45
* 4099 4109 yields -0.02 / 2.86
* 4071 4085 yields -0.25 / 3.39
